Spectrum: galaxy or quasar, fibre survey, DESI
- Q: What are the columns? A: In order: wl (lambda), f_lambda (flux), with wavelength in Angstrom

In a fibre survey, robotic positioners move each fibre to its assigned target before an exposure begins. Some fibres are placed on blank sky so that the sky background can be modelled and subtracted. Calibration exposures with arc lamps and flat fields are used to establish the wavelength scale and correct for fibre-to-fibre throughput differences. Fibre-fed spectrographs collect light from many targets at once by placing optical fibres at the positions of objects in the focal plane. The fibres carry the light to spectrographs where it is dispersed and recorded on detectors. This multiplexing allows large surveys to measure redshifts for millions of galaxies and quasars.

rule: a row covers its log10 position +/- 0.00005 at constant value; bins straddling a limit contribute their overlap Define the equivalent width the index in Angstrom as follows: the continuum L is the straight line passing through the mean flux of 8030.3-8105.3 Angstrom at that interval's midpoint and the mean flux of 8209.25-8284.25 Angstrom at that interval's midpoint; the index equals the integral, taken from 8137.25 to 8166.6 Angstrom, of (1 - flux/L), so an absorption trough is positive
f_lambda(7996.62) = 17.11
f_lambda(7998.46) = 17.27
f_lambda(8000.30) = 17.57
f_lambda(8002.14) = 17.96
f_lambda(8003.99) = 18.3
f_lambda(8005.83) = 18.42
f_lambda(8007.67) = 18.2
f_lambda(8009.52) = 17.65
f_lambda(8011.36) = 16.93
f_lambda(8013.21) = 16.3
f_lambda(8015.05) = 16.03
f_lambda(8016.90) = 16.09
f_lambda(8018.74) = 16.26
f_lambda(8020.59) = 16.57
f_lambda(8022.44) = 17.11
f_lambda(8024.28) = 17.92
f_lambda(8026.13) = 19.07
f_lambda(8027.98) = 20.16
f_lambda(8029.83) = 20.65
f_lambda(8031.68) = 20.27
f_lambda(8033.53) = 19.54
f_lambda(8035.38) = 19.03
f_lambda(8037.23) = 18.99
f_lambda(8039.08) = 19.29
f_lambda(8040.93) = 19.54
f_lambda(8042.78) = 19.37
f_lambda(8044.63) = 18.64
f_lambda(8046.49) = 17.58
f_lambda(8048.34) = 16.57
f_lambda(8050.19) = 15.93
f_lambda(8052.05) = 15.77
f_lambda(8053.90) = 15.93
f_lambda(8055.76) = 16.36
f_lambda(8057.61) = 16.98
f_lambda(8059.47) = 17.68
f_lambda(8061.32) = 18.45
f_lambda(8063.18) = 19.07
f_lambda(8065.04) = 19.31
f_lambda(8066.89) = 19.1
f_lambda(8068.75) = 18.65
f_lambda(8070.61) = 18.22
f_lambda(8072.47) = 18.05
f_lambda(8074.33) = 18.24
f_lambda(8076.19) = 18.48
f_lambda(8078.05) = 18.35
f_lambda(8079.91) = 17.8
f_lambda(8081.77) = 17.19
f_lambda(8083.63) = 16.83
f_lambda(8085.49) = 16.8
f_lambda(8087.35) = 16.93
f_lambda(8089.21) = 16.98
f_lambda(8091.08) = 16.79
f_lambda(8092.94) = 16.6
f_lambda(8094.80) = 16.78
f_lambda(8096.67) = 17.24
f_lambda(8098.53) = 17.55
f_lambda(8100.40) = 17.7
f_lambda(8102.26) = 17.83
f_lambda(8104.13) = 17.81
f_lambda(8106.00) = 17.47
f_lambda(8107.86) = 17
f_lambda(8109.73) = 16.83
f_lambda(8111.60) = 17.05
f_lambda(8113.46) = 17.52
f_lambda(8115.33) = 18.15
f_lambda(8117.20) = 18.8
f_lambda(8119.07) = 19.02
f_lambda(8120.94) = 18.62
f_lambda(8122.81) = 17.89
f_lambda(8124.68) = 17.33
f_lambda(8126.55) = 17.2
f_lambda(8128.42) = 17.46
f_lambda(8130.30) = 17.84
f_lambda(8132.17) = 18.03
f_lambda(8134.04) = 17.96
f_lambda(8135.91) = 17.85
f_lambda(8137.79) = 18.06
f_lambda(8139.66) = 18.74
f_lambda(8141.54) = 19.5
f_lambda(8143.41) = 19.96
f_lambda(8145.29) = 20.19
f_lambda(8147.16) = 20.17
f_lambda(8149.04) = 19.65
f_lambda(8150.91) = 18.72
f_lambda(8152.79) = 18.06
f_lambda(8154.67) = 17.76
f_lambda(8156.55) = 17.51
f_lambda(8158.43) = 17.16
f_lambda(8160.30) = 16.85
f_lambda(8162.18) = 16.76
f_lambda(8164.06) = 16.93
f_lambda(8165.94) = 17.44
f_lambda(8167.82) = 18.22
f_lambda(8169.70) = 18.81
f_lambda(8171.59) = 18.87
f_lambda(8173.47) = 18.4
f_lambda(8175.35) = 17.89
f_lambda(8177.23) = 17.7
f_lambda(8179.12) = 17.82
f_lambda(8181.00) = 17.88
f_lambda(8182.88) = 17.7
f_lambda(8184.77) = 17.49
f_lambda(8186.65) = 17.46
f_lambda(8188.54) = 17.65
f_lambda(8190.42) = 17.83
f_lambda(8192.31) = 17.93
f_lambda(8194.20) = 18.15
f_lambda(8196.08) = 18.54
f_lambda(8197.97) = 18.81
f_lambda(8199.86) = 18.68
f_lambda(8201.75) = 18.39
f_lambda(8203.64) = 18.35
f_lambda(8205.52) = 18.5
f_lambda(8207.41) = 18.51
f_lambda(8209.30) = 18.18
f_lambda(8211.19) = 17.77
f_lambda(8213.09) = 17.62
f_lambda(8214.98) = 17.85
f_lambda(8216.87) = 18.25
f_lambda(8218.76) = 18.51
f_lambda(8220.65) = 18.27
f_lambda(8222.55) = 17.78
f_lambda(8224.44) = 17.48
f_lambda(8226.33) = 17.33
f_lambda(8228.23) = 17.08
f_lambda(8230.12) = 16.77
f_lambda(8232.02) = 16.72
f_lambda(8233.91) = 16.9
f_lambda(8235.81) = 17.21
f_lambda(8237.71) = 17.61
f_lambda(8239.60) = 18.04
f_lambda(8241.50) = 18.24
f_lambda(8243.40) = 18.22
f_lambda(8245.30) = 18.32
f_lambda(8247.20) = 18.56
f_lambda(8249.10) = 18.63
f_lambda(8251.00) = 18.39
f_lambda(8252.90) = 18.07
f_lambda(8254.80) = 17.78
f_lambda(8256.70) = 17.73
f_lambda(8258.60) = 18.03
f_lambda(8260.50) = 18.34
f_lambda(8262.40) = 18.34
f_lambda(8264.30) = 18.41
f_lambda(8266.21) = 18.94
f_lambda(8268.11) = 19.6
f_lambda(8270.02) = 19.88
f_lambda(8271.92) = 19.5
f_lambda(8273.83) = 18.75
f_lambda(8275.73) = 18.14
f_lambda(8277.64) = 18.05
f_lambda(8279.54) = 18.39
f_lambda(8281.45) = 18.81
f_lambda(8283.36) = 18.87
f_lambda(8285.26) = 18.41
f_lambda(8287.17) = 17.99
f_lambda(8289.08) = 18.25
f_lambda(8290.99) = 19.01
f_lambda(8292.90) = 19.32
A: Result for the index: -0.6 Angstrom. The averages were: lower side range 17.9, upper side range 18.1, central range 18.4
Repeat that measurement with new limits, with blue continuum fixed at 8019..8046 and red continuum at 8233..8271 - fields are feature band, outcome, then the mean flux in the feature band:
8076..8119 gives 3.0 Angstrom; 17.4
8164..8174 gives 0.2 Angstrom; 18.2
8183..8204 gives 0.4 Angstrom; 18.1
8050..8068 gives 1.2 Angstrom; 17.5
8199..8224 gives 0.3 Angstrom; 18.2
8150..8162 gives 0.6 Angstrom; 17.6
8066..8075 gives 0.2 Angstrom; 18.4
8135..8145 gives -0.2 Angstrom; 18.9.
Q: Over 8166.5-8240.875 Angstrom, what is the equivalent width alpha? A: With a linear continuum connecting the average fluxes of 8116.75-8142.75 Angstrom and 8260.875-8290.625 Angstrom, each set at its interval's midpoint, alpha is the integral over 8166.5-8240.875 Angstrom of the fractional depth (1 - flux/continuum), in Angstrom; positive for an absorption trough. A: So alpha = 2.1 Angstrom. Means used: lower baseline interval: 18.2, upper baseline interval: 18.7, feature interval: 17.9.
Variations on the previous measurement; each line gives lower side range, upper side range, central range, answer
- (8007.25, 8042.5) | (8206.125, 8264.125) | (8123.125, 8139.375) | 0.3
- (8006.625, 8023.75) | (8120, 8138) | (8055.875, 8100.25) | -0.9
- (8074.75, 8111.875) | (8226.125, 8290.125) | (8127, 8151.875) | -1.7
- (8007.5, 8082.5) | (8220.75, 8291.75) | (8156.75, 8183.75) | 0.5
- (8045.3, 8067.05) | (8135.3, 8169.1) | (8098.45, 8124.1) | 0.1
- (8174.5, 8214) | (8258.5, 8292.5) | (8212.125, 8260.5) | 1.4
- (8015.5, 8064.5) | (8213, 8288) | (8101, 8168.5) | 0.2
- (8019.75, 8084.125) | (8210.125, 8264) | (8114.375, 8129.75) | 0.0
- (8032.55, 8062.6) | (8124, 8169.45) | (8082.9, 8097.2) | 0.9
